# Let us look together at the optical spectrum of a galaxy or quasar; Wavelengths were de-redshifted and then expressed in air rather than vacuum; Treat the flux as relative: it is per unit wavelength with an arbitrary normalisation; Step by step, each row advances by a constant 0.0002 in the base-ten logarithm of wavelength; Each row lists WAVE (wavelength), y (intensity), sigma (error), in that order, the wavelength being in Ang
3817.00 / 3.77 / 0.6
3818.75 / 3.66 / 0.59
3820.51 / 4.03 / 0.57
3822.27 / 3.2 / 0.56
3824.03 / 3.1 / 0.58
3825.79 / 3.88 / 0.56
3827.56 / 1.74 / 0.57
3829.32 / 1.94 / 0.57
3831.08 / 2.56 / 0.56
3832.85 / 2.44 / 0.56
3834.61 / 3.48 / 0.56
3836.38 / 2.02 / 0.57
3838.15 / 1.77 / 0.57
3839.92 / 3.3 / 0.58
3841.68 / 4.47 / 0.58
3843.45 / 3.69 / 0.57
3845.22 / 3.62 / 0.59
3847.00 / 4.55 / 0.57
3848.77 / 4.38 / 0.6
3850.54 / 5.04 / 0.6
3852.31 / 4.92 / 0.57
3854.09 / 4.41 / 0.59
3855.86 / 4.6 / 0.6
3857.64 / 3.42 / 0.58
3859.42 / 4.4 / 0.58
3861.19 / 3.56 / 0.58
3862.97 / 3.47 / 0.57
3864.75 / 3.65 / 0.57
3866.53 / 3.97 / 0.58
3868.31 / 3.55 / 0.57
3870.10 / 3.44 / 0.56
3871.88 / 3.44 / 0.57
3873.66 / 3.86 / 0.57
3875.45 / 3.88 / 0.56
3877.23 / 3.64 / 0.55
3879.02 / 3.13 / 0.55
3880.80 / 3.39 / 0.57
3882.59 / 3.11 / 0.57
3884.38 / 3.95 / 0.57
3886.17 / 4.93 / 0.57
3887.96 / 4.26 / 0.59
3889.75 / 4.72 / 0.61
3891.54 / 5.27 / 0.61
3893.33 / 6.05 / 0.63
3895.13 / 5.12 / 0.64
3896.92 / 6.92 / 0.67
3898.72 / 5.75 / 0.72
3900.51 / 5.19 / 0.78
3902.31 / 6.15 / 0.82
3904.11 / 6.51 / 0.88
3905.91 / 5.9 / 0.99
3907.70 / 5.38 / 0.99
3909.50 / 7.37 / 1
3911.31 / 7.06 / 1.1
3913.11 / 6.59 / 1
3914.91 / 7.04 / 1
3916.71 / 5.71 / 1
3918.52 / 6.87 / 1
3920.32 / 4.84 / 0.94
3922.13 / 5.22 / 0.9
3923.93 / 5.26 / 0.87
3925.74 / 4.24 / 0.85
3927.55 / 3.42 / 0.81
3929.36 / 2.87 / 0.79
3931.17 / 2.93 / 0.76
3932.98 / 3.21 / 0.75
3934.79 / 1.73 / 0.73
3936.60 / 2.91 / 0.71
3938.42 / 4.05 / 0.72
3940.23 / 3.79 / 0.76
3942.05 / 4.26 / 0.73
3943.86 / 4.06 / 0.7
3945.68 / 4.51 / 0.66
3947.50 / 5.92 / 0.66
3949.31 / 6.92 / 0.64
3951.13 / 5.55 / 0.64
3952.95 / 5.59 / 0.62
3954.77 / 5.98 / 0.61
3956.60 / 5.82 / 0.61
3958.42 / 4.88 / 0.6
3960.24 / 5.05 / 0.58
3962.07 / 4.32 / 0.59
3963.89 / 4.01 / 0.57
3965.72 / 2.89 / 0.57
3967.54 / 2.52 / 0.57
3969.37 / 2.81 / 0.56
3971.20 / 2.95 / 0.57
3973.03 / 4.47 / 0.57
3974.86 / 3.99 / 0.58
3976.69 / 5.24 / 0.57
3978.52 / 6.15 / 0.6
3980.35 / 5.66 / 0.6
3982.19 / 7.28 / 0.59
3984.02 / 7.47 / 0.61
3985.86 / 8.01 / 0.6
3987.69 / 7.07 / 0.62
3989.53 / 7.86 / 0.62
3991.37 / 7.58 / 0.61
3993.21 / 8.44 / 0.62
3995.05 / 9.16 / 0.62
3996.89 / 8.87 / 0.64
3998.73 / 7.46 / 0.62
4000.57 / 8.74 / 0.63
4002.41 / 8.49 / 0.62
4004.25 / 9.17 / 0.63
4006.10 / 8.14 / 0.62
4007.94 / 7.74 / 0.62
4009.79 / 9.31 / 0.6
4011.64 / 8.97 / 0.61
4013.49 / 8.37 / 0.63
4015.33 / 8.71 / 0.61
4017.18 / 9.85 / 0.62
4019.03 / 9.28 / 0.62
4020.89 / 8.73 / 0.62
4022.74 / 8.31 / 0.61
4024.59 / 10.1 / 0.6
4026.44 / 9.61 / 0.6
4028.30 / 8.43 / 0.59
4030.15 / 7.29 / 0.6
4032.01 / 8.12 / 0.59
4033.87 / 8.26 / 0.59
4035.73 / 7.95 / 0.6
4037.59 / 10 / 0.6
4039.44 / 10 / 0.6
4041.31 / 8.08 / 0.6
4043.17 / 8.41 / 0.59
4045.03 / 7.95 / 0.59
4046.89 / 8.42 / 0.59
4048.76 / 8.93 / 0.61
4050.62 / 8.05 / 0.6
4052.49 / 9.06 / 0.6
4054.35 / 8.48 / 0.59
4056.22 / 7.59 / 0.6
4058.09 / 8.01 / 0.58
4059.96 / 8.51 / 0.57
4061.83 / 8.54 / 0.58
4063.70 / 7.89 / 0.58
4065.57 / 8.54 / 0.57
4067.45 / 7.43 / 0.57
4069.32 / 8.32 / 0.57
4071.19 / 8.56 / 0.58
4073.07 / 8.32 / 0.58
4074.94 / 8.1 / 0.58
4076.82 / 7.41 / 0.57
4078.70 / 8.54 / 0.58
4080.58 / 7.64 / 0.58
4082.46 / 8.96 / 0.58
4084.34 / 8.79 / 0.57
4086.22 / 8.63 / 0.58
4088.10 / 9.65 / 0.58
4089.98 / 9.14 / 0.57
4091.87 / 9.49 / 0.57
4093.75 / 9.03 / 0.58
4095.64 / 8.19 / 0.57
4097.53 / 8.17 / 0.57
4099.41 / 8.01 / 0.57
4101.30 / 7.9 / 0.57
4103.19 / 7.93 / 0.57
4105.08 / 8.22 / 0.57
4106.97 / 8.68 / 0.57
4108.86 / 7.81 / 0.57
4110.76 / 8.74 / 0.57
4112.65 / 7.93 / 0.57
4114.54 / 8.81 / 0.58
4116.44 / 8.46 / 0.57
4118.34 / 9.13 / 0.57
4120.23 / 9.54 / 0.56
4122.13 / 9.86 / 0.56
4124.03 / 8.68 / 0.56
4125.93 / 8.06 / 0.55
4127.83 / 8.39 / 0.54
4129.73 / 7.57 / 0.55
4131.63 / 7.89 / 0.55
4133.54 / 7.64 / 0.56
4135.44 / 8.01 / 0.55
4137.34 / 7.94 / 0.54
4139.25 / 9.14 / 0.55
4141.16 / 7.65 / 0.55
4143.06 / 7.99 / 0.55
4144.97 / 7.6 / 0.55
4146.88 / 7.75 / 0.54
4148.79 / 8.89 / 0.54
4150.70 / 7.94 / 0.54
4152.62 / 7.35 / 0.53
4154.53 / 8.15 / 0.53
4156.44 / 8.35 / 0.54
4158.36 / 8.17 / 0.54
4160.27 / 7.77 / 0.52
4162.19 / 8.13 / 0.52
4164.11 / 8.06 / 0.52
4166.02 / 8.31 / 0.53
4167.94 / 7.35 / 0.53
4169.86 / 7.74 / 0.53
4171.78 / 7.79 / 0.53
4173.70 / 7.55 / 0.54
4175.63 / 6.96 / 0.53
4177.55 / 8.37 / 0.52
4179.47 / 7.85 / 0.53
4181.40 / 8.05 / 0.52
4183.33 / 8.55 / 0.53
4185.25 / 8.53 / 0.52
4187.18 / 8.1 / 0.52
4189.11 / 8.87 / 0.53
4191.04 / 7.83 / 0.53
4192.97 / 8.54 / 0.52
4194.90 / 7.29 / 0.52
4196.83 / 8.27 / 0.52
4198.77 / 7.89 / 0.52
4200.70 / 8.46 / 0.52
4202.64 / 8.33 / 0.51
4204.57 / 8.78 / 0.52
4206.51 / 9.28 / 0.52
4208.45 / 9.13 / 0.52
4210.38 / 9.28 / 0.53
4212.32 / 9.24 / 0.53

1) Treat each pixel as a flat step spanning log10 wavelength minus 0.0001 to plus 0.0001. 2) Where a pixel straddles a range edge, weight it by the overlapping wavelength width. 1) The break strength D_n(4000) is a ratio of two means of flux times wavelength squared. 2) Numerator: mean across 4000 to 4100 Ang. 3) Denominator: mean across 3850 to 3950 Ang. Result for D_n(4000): 1.99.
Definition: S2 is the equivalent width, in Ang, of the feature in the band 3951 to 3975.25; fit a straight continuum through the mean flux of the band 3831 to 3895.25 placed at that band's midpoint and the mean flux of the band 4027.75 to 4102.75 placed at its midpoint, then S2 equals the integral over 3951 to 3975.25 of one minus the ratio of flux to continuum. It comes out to 7.1 Ang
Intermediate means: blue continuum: 3.88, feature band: 4.31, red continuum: 8.42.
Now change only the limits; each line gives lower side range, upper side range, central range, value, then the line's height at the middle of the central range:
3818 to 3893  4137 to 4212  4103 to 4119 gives -2.5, 7.27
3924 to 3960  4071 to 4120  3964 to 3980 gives 3.9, 5.19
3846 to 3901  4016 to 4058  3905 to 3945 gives 6.0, 5.68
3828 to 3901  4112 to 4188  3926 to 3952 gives 5.5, 5.06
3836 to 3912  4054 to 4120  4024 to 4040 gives -3.1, 7.38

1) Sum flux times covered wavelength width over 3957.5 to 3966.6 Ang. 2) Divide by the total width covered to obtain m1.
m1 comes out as 4.24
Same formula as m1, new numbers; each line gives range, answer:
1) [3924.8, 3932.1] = 3.37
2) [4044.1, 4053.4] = 8.48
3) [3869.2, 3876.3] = 3.65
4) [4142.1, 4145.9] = 7.81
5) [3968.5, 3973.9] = 3.4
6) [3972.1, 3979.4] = 4.95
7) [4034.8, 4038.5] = 8.97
